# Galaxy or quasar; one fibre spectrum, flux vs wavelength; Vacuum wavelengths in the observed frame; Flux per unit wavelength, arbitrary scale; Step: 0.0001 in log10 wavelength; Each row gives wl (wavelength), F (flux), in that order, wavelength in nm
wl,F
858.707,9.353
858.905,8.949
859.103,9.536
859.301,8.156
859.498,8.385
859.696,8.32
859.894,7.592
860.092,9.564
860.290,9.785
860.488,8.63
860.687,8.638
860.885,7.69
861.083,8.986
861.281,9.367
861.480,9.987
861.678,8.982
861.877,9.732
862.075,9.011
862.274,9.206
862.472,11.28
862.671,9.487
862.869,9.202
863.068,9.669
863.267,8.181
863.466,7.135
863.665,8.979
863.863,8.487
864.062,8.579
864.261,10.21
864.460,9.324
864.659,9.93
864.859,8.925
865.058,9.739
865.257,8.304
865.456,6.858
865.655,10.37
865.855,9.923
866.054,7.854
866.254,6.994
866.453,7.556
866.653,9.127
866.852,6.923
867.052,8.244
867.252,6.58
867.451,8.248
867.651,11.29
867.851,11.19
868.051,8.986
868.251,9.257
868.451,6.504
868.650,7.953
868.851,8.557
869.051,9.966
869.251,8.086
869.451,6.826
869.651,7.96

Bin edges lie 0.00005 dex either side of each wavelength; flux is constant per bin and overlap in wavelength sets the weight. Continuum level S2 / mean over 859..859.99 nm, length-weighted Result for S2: 8.41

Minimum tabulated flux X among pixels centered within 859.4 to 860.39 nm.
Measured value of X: 7.592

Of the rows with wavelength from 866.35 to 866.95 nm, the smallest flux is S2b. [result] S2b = 6.923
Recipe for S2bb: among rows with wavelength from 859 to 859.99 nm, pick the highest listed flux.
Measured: 9.536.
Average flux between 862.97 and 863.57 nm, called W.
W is 8.32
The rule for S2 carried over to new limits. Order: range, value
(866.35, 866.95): 7.87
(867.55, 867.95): 11.2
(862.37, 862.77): 10.4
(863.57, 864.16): 8.69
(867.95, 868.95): 8.25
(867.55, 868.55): 9.44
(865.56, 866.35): 8.77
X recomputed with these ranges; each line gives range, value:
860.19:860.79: 8.63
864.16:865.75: 6.858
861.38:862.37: 8.982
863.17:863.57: 7.135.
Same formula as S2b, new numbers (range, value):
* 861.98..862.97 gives 9.011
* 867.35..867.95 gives 8.248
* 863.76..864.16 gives 8.487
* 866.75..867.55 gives 6.58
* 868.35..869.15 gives 6.504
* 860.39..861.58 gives 7.69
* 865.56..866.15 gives 7.854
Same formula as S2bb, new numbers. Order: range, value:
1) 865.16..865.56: 8.304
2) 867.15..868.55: 11.29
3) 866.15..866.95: 9.127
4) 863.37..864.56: 10.21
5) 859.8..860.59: 9.785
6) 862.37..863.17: 11.28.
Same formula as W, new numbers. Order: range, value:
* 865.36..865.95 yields 9.05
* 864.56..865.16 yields 9.52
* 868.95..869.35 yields 9.03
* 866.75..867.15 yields 7.6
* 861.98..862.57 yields 9.84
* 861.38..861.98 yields 9.56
